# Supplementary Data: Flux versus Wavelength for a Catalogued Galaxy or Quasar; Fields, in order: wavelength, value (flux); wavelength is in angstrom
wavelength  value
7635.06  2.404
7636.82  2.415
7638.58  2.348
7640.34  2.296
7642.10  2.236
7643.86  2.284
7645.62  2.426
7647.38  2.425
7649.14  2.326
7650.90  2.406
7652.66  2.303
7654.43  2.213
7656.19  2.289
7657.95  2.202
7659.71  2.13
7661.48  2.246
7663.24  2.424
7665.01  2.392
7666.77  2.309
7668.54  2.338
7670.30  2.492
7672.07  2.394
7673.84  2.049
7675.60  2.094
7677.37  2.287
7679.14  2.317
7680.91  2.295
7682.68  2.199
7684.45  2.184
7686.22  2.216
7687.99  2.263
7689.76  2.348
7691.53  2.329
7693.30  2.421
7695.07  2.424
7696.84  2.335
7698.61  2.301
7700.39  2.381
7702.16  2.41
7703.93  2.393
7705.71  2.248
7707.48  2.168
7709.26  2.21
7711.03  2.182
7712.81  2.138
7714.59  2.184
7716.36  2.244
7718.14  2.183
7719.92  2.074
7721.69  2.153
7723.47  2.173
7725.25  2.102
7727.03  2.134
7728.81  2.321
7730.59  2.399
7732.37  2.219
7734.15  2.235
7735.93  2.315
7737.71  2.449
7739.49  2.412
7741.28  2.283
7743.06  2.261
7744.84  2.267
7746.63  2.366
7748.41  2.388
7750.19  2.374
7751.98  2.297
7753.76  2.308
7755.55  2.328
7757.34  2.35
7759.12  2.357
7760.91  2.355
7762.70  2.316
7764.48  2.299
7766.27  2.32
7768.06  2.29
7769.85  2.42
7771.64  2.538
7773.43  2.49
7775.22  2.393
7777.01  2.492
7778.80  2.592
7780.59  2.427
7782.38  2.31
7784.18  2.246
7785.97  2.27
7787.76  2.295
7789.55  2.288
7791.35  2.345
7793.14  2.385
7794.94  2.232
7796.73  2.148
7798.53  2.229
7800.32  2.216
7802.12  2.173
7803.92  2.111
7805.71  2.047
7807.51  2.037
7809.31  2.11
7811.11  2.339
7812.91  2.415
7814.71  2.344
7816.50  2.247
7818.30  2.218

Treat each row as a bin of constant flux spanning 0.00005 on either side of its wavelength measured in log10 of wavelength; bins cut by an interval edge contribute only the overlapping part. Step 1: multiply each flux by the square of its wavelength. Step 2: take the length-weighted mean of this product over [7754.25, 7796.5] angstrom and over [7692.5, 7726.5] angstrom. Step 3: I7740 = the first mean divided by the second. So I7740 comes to 1.1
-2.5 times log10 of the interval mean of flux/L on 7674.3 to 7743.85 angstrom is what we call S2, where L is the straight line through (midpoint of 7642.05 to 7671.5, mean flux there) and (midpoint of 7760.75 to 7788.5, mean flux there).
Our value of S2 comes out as 0.04 mag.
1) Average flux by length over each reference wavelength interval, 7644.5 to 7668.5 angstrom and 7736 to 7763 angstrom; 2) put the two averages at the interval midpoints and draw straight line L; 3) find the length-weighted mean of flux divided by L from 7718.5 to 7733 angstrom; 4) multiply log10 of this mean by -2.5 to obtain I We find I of 0.07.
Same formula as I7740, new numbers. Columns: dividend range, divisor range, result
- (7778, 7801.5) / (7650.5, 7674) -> 1.03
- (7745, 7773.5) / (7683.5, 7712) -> 1.04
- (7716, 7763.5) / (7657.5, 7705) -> 1.01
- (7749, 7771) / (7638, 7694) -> 1.04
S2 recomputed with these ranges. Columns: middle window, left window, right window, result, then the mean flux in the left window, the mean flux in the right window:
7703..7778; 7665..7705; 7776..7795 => 0.02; 2.31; 2.36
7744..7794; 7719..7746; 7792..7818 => -0.06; 2.25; 2.22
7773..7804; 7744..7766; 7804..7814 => -0.03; 2.33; 2.19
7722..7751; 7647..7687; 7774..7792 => 0.02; 2.28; 2.37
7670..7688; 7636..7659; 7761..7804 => 0.04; 2.32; 2.33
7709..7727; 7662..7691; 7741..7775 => 0.08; 2.29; 2.35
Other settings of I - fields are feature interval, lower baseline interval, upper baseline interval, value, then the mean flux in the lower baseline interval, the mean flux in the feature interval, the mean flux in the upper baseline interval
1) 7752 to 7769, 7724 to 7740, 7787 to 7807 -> -0.03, 2.28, 2.32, 2.22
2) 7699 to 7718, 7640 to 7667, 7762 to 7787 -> 0.04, 2.31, 2.25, 2.39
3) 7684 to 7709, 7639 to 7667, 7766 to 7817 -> 0.00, 2.31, 2.32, 2.3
